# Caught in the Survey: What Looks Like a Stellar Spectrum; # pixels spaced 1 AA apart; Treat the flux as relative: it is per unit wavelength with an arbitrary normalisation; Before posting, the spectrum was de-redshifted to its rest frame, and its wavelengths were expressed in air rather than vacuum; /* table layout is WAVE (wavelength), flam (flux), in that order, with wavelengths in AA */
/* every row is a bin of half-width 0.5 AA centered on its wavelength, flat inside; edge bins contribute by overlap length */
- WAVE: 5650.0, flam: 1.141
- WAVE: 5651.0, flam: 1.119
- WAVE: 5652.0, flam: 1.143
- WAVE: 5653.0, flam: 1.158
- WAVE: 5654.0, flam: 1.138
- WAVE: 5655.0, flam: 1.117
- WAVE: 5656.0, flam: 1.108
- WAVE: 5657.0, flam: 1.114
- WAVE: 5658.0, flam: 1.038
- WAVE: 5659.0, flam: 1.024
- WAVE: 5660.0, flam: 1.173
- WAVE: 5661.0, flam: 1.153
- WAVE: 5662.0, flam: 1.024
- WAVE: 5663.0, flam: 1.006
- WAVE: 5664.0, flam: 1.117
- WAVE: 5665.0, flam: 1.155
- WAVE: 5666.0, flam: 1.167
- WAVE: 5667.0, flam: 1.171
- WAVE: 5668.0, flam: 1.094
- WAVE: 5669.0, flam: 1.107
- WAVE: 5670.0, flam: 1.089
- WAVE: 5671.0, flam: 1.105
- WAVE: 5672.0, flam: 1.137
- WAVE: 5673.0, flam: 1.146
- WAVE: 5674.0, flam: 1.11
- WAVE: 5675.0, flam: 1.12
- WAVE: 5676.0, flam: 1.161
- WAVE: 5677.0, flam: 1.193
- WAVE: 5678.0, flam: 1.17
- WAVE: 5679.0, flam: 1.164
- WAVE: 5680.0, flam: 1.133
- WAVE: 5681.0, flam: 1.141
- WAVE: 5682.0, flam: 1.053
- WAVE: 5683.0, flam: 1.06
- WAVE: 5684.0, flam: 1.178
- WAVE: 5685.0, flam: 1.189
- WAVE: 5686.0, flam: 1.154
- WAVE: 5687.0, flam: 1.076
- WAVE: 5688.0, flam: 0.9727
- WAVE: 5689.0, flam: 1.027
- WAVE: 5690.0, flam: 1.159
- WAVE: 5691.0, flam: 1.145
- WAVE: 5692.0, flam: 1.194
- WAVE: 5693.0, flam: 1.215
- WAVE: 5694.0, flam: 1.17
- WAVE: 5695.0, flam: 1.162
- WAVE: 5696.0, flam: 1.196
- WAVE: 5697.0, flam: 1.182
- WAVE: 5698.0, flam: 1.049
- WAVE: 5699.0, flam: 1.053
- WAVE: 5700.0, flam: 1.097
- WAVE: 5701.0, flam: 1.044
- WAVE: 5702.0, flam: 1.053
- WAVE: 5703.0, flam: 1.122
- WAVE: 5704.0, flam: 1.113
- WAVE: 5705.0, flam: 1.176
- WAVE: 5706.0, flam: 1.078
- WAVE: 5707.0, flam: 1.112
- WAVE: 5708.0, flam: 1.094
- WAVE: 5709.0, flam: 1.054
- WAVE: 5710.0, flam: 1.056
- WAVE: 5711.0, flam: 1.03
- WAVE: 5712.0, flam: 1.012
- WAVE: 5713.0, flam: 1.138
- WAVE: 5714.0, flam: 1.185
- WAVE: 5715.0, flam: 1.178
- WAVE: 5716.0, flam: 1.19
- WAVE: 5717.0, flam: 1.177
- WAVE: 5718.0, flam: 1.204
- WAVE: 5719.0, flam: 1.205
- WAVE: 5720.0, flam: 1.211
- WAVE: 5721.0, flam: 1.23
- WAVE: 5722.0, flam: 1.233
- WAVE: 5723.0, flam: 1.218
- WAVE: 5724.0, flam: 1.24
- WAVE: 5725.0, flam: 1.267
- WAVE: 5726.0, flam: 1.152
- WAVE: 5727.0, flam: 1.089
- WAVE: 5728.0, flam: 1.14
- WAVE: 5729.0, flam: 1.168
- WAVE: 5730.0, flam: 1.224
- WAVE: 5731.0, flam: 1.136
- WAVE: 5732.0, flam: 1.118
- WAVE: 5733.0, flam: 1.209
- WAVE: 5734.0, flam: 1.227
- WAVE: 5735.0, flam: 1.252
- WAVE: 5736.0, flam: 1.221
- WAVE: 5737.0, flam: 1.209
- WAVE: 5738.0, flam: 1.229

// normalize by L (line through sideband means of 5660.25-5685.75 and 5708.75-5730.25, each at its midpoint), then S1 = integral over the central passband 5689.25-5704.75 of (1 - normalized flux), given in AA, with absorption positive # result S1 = 0.2 AA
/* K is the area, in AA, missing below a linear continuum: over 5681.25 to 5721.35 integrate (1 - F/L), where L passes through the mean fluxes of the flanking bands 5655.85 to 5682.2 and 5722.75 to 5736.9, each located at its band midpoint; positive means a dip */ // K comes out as 1.11 AA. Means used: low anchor 1.12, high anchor 1.19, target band 1.12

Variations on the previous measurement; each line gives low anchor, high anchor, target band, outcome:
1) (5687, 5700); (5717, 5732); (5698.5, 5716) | 0.87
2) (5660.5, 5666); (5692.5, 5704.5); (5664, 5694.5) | -0.64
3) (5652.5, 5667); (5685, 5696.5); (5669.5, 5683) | -0.08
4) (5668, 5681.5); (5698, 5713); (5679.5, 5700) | -0.32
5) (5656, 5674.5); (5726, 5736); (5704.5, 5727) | 0.09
